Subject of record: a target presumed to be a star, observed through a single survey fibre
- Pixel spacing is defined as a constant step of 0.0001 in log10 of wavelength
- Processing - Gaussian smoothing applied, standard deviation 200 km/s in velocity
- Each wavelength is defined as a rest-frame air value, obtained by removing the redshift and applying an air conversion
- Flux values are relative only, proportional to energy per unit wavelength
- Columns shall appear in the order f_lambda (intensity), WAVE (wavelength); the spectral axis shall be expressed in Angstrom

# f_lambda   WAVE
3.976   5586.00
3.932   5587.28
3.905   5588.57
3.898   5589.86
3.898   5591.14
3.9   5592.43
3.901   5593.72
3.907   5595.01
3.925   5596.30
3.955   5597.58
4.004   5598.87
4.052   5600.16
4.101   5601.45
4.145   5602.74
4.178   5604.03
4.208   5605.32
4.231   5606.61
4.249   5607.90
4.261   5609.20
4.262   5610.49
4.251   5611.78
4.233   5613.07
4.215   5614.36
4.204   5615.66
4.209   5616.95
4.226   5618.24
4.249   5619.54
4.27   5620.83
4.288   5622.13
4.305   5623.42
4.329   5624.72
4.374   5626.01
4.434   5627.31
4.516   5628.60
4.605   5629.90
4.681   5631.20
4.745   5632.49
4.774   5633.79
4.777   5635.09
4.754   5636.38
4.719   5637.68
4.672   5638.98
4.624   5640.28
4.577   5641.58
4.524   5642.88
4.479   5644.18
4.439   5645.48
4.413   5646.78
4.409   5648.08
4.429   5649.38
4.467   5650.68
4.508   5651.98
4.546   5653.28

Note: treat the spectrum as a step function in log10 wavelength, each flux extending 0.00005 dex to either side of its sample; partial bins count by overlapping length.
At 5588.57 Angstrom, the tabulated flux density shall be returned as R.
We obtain 3.905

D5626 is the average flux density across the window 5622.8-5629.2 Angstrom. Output 4.39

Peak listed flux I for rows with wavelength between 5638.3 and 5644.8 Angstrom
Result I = 4.672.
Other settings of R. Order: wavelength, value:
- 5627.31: 4.434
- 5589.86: 3.898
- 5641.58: 4.577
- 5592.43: 3.9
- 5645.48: 4.439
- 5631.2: 4.681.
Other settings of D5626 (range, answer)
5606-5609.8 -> 4.24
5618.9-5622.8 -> 4.27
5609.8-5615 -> 4.25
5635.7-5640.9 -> 4.7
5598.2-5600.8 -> 4.02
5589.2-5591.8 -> 3.9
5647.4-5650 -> 4.42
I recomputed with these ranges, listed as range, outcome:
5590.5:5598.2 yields 3.955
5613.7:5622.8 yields 4.288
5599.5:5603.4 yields 4.145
